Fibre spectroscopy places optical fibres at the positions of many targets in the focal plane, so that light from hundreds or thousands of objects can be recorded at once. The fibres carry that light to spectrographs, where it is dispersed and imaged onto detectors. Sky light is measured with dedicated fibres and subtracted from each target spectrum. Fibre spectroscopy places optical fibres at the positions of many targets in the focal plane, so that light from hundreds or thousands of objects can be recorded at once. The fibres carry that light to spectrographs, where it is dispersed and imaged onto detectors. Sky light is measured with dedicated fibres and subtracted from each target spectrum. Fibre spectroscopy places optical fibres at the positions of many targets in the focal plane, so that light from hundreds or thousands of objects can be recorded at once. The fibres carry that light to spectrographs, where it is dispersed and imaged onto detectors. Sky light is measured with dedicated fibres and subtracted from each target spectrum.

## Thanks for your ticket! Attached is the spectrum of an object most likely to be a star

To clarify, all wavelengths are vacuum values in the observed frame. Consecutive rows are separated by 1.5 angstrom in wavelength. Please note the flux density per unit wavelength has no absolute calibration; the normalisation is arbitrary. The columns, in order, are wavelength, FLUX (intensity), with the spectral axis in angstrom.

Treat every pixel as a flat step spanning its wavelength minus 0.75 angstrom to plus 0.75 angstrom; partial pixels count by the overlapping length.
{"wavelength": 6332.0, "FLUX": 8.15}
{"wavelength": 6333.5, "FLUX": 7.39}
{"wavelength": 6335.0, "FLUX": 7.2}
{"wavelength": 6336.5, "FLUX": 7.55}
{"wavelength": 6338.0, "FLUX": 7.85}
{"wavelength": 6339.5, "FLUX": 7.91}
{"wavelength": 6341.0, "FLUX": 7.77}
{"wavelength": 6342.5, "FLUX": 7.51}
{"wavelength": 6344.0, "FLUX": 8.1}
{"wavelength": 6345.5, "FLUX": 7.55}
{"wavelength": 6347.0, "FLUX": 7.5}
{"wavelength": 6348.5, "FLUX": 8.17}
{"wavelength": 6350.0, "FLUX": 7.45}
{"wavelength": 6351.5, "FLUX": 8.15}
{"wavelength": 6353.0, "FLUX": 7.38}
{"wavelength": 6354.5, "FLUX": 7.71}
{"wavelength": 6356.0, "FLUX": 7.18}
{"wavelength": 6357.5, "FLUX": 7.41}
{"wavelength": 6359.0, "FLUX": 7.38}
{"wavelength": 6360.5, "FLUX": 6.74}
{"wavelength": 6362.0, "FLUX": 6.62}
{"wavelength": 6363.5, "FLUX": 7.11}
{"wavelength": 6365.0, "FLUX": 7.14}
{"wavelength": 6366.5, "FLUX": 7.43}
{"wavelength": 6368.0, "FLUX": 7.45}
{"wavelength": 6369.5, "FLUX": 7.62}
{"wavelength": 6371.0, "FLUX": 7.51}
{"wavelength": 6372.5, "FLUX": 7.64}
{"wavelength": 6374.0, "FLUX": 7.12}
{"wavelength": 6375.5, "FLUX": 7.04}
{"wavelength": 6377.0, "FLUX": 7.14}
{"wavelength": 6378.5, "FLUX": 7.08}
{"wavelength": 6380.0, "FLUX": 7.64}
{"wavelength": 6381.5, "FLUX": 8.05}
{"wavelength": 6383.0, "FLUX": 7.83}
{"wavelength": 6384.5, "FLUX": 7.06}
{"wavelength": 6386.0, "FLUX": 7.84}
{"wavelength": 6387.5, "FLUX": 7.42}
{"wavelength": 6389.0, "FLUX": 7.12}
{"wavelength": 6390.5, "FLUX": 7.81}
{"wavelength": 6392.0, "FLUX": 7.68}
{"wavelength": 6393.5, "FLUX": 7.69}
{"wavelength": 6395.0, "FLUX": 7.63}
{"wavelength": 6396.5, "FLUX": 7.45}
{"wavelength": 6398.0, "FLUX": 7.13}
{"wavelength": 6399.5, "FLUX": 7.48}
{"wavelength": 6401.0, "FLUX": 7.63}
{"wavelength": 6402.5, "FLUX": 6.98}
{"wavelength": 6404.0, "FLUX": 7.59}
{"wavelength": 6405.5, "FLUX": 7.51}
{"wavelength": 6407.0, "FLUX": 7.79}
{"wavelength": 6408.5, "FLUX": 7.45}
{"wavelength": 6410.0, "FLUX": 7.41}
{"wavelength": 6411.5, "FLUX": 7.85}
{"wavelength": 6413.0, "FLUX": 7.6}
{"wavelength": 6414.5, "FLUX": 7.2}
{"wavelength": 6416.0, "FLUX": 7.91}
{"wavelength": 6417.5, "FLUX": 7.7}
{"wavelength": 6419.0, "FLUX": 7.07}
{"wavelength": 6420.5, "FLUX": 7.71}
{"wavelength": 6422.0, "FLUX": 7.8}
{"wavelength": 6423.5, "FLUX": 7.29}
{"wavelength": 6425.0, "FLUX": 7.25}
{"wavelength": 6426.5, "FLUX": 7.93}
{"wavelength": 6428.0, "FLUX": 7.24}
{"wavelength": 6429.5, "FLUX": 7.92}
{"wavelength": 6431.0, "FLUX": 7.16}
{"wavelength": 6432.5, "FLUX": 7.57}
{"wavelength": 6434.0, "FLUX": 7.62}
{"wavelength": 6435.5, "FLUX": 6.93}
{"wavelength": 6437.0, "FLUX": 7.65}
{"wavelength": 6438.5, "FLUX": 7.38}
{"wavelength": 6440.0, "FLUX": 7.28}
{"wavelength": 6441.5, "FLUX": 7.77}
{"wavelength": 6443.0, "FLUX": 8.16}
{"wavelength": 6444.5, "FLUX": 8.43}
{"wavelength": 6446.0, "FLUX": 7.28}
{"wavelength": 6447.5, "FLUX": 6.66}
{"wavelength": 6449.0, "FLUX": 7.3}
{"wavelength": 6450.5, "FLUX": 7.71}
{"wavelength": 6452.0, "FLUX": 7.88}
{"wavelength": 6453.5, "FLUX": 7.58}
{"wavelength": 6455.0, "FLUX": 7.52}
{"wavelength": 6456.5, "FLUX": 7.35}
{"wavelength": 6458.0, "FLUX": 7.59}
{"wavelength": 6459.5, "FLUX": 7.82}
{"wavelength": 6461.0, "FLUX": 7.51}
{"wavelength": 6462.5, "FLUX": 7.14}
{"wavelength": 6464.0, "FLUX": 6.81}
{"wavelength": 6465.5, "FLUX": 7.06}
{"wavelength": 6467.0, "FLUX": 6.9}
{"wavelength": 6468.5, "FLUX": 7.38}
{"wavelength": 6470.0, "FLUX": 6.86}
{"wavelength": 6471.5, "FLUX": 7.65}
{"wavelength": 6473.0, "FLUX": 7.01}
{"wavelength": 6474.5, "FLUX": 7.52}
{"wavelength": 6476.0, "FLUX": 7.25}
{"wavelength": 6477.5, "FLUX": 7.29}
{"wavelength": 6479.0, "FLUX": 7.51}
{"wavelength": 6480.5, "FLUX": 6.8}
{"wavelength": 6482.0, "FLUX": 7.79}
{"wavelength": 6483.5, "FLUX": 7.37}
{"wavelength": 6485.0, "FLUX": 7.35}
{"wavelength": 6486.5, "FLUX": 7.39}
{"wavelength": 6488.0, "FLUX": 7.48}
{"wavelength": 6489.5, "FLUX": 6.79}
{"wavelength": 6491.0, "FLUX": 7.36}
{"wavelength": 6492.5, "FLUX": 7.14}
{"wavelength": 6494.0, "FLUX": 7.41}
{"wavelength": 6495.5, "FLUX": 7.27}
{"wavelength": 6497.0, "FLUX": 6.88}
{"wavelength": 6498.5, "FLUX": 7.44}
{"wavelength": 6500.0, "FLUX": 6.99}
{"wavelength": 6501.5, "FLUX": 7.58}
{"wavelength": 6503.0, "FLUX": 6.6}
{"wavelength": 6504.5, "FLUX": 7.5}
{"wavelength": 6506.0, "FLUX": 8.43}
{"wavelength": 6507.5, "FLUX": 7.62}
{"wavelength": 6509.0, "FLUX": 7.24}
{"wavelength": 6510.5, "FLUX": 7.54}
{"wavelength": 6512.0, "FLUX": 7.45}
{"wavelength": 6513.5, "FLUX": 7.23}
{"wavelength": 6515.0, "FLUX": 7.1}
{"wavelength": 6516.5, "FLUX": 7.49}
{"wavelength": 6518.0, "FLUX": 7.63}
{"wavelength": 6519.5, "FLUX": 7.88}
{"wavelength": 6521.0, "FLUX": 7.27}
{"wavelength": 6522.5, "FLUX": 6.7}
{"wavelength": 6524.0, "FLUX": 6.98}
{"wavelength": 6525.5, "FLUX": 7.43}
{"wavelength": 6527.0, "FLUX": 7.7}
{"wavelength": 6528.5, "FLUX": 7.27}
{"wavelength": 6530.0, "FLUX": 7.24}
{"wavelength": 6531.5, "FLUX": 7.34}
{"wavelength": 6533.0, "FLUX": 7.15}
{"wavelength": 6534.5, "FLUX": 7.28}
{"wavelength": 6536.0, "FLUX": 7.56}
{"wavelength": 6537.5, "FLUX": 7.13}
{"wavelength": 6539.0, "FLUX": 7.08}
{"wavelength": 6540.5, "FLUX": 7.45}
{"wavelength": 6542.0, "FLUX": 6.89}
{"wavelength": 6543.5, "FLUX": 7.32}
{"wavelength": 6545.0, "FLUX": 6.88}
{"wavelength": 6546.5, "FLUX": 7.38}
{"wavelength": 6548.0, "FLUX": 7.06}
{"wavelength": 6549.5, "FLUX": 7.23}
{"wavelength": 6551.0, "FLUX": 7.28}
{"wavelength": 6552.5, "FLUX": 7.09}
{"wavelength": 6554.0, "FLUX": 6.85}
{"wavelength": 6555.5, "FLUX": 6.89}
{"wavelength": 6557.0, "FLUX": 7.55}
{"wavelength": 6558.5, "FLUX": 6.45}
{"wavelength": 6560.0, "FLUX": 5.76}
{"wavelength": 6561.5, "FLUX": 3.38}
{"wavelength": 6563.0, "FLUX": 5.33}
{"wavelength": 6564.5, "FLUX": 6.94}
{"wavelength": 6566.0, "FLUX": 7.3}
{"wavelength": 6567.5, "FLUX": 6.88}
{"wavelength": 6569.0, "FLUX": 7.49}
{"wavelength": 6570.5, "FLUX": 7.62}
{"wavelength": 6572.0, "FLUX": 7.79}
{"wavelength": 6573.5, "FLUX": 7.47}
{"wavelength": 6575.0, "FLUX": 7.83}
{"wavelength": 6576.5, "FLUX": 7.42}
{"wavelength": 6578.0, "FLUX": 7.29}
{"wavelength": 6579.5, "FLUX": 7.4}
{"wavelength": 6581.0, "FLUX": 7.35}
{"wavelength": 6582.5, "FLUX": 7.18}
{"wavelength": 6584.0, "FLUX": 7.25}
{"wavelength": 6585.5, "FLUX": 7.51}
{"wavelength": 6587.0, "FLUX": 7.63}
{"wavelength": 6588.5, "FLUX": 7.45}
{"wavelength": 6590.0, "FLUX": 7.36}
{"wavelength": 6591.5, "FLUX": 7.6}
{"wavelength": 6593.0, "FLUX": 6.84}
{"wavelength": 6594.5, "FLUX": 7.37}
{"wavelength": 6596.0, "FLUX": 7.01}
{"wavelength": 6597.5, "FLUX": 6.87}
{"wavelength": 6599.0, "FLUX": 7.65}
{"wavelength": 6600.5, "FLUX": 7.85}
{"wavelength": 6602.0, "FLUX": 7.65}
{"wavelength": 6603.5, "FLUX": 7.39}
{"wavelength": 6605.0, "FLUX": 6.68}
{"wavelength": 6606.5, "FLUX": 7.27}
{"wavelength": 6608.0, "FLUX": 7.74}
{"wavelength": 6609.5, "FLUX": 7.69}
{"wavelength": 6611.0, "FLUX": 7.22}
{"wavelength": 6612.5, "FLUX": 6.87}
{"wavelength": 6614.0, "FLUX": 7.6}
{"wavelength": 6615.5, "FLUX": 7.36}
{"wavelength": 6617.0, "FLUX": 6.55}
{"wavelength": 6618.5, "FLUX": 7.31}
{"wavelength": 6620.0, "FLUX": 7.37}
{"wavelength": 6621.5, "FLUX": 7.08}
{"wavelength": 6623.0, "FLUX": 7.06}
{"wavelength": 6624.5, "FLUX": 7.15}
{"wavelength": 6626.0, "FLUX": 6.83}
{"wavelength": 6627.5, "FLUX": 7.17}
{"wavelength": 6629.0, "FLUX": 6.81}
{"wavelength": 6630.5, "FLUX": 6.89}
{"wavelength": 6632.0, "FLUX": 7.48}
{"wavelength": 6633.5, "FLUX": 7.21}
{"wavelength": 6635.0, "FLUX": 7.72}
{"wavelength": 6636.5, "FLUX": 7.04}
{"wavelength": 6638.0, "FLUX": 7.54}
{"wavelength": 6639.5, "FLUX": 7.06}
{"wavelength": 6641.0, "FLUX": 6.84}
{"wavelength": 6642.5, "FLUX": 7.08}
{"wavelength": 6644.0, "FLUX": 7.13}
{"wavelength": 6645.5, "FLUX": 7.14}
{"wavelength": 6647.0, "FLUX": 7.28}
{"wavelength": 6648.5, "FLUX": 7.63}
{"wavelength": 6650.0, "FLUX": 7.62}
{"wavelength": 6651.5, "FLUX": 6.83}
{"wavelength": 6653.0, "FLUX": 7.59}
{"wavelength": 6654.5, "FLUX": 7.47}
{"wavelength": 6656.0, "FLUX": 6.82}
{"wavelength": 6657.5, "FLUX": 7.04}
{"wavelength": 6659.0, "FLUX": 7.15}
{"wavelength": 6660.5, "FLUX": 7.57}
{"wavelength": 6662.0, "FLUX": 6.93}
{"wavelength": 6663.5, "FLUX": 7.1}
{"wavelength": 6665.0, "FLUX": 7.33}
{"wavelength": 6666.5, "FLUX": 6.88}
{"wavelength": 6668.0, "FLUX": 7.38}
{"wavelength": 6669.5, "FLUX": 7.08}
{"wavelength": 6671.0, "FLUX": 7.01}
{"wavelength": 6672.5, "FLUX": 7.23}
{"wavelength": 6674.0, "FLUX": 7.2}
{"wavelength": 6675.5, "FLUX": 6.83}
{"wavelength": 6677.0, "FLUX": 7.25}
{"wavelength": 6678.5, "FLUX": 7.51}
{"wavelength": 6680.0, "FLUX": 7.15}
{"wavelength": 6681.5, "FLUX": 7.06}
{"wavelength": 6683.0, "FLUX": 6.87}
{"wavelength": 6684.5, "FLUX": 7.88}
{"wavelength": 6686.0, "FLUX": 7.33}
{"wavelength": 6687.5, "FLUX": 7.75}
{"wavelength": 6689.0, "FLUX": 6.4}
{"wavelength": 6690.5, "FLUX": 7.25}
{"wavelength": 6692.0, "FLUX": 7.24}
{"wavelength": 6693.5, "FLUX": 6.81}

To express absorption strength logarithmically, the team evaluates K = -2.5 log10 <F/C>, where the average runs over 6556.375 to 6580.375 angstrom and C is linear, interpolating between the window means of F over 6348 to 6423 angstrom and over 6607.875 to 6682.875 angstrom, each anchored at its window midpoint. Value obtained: 0.06 mag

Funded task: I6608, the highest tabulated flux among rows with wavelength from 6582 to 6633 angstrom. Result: 7.85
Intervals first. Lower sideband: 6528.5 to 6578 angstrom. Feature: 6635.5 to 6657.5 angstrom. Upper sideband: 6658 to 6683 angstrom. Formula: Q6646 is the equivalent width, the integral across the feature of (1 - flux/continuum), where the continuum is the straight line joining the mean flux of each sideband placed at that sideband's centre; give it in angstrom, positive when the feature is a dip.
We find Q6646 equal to -0.3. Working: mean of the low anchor 7.02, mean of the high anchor 7.16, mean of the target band 7.22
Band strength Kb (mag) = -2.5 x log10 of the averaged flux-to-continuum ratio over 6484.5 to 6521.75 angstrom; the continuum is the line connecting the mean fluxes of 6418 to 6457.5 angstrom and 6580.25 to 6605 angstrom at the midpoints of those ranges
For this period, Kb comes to 0.01 mag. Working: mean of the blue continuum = 7.52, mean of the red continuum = 7.35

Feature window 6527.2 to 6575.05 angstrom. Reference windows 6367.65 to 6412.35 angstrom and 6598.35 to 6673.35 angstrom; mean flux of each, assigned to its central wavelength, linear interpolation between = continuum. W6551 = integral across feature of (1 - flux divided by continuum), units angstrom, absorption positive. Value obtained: 2.1 angstrom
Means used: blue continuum 7.49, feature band 7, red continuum 7.23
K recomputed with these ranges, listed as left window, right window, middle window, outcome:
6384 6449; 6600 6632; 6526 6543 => 0.01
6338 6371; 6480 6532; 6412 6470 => -0.01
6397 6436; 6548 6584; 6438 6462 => -0.03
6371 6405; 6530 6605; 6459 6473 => 0.02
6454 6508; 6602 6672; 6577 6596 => -0.02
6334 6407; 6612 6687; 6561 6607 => 0.01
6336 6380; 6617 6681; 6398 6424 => -0.02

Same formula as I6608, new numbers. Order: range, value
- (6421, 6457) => 8.43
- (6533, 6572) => 7.79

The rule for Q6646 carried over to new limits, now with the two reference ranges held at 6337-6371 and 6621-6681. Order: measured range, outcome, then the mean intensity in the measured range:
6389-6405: -0.06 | 7.49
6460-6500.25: 0.68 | 7.24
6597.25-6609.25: -0.32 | 7.42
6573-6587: -0.32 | 7.42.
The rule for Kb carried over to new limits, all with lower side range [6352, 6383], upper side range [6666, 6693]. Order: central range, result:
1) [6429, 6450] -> -0.03 mag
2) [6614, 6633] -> 0.02 mag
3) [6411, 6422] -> -0.04 mag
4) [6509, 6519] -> -0.02 mag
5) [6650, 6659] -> 0.00 mag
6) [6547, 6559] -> 0.03 mag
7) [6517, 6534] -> -0.01 mag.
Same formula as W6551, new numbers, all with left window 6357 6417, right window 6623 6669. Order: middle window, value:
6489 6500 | 0.22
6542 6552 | 0.16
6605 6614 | -0.12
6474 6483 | -0.01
